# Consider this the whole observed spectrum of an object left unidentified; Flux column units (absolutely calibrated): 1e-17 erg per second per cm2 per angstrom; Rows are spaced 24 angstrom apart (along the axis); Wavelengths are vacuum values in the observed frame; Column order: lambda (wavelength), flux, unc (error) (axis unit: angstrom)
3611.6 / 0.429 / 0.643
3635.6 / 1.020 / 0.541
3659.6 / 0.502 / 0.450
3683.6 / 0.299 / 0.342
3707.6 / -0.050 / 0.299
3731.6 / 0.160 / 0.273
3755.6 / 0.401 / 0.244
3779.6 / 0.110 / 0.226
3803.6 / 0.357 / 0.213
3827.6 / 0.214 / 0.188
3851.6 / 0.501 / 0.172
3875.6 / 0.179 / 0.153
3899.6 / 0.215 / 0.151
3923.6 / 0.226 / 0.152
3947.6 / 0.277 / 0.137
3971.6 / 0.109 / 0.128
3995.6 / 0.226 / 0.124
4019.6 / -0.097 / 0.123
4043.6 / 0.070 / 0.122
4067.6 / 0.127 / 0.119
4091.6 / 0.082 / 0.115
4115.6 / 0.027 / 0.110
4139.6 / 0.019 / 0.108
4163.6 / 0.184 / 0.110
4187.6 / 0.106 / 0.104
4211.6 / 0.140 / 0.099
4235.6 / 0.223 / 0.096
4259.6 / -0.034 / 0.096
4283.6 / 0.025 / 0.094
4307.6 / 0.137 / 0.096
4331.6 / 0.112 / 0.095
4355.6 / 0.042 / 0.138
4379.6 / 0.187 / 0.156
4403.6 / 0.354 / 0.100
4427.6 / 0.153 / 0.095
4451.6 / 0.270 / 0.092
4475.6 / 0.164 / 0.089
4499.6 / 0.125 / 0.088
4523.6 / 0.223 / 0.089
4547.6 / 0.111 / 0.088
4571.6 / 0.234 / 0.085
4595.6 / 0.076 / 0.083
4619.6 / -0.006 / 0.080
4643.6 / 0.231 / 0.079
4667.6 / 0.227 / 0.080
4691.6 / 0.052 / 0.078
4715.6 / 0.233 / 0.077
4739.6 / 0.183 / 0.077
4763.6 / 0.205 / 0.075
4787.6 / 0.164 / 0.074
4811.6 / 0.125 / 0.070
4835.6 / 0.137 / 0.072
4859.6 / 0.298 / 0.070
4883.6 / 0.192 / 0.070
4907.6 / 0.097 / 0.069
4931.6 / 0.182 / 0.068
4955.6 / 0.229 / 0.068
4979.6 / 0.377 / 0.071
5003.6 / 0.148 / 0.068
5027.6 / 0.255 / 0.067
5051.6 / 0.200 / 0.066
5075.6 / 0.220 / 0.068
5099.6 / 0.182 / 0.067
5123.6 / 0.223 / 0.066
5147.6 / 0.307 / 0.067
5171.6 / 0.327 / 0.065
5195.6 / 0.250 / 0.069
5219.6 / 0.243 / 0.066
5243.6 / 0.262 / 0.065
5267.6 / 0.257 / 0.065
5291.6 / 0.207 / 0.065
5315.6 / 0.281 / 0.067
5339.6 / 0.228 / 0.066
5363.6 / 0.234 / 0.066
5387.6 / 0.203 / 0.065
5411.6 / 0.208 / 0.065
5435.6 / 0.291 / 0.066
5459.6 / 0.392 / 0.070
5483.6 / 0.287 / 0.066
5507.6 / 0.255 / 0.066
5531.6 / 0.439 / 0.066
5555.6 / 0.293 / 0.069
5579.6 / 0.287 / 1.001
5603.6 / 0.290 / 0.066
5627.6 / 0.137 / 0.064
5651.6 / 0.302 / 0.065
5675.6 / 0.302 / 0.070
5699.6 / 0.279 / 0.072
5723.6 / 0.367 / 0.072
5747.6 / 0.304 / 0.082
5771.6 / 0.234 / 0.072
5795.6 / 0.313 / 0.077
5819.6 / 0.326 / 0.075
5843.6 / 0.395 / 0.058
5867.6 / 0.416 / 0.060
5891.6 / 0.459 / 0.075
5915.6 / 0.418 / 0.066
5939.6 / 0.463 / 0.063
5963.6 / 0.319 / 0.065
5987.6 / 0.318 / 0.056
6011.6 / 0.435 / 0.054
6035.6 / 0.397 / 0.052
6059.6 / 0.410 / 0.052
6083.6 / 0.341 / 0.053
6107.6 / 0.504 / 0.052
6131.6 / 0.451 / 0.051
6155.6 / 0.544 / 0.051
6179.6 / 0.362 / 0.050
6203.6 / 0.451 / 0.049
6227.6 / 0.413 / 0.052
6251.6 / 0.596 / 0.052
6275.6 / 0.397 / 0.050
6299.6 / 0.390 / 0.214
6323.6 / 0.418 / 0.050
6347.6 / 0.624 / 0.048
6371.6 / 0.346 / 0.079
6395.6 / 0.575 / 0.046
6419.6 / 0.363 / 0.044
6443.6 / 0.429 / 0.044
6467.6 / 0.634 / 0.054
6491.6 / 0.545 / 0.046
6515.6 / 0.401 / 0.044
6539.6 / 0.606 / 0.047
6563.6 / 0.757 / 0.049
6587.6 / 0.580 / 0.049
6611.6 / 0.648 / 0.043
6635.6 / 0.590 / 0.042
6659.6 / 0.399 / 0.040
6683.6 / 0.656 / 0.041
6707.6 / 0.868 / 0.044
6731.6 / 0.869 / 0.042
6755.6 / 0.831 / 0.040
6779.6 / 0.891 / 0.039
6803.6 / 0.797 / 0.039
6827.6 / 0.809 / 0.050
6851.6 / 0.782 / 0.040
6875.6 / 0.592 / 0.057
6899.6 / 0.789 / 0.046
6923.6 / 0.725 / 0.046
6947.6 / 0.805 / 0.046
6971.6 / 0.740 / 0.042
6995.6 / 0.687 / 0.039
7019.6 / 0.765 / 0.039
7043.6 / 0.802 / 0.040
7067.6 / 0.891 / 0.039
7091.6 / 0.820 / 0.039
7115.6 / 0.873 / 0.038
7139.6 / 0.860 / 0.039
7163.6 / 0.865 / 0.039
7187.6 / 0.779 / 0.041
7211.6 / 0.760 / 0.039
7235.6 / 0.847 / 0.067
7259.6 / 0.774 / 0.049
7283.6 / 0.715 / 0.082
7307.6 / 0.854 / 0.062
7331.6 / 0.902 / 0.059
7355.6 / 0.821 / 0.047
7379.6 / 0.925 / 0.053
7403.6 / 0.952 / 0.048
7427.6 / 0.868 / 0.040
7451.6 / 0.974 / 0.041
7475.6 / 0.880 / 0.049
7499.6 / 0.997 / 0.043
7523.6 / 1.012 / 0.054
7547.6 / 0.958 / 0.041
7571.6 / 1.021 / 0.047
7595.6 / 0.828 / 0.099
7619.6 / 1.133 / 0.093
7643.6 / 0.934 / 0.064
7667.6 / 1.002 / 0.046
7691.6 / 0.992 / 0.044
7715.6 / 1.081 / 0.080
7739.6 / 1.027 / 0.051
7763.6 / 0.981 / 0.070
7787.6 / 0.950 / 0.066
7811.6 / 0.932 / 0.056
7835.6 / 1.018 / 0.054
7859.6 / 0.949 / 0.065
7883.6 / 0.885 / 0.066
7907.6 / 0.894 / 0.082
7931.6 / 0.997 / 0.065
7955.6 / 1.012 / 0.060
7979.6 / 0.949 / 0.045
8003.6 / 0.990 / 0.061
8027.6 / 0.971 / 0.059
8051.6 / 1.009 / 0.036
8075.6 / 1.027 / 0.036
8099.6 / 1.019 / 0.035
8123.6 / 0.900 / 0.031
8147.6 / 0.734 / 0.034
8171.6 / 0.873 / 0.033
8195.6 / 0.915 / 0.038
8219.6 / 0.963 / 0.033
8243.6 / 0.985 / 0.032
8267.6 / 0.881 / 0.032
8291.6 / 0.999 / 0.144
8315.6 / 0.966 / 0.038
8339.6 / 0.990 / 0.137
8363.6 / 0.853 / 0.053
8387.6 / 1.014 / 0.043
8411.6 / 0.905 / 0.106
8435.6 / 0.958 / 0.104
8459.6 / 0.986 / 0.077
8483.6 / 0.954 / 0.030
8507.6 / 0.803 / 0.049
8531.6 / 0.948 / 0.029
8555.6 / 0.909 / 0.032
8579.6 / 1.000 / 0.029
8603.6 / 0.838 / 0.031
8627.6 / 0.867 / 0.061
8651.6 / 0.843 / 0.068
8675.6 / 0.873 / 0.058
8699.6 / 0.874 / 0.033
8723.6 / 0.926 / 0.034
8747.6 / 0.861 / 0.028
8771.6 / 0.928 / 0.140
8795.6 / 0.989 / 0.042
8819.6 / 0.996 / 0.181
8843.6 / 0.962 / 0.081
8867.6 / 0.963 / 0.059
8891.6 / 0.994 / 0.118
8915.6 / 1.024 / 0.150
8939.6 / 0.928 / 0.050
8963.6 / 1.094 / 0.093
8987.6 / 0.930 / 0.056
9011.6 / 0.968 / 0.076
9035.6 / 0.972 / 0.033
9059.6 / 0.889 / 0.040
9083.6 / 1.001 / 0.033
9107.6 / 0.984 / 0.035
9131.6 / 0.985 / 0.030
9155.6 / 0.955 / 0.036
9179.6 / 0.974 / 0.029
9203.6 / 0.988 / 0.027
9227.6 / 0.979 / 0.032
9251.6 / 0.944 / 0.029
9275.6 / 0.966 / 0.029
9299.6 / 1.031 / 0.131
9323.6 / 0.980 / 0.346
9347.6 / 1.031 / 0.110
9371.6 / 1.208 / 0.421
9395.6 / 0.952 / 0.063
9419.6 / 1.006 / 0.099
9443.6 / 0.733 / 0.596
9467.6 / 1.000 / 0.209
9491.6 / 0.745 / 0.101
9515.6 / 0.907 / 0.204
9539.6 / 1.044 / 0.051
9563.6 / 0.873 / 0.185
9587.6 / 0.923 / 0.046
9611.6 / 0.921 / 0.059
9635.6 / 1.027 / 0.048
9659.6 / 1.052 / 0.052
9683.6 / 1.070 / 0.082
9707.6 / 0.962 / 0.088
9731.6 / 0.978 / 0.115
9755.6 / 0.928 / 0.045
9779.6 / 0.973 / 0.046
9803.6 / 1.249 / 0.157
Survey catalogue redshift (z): 0.68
